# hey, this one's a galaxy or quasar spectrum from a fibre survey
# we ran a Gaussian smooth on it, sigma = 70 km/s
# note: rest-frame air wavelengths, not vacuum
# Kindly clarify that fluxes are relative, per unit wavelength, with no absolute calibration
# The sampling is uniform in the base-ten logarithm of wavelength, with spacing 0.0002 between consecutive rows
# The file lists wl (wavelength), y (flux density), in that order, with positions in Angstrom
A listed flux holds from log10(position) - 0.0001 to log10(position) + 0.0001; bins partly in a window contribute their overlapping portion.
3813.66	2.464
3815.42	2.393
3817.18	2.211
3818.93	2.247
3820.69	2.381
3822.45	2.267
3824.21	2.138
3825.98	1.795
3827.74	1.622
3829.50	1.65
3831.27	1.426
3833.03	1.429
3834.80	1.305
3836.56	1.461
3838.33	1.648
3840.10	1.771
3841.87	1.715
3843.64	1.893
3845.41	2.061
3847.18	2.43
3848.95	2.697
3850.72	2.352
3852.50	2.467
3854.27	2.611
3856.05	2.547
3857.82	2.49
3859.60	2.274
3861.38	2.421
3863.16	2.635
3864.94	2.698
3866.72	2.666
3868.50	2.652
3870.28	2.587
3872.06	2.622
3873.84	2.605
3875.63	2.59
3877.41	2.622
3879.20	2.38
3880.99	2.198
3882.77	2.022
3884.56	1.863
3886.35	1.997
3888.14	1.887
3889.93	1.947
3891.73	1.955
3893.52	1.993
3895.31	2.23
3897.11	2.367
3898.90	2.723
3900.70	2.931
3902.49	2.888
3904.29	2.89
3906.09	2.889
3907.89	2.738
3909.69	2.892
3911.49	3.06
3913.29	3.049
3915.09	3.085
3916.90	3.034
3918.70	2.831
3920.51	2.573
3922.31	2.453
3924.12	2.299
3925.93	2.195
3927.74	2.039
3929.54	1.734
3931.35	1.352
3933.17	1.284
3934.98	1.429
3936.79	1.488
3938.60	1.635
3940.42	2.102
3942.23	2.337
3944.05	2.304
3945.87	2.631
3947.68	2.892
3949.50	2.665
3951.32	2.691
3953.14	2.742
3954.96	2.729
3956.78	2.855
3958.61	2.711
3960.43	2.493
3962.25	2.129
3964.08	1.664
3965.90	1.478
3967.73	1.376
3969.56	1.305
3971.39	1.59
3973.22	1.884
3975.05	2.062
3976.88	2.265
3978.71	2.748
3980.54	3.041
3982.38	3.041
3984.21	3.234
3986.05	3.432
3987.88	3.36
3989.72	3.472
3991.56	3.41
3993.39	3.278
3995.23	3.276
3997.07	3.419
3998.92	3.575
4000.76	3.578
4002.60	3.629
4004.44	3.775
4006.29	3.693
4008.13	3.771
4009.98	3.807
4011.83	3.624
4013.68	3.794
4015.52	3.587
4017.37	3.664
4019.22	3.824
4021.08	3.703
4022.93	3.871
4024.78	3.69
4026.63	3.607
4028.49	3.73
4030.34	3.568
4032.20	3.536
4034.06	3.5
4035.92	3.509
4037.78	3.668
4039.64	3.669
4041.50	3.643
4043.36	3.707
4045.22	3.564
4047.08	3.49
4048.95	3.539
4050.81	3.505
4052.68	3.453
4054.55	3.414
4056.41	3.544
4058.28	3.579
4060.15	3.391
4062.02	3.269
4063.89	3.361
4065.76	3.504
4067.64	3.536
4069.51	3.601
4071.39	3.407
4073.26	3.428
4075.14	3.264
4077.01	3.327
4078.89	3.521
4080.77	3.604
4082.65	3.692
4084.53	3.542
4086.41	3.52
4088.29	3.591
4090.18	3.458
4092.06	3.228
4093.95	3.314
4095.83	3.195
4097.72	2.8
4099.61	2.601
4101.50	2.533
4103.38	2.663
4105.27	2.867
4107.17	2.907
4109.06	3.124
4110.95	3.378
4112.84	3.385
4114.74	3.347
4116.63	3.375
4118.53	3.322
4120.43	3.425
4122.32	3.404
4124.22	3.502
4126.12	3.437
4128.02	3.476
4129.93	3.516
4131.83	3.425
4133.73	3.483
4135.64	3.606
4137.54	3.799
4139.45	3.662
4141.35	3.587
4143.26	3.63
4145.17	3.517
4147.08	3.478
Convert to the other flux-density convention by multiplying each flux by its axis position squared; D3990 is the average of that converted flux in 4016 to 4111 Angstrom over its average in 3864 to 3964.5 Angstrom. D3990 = 1.54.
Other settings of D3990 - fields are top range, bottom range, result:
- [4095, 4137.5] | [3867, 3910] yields 1.49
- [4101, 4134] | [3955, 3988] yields 1.49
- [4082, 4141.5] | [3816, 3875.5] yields 1.73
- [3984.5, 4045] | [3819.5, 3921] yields 1.66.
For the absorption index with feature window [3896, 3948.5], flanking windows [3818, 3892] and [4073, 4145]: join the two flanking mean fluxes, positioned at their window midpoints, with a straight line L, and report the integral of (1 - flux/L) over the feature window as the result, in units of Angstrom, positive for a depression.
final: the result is 1.15 Angstrom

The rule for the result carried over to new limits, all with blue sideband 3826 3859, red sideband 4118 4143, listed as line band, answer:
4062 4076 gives -1.07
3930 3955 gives 3.81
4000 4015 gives -4.45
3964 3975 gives 4.45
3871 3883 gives -1.67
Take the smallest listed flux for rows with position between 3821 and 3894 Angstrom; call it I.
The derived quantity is 1.305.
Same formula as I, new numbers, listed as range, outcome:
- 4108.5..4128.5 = 3.124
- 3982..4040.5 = 3.041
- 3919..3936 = 1.284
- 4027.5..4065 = 3.269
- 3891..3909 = 1.955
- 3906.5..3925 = 2.299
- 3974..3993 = 2.062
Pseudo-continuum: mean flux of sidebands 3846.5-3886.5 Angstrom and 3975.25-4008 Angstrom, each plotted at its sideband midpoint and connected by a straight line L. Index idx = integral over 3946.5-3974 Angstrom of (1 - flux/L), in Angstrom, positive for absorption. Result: 7.64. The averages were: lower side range 2.46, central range 2.22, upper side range 3.29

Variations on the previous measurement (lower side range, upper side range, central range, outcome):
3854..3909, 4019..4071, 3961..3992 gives 6.8 Angstrom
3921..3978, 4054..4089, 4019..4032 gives -3.3 Angstrom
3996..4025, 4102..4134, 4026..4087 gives -0.1 Angstrom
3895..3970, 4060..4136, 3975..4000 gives -4.3 Angstrom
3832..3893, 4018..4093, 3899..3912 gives -1.9 Angstrom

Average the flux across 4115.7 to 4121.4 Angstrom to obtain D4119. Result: 3.37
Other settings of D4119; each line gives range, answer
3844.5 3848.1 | 2.25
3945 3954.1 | 2.73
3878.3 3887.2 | 2.09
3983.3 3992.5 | 3.38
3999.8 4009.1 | 3.69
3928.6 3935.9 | 1.45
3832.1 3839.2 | 1.46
